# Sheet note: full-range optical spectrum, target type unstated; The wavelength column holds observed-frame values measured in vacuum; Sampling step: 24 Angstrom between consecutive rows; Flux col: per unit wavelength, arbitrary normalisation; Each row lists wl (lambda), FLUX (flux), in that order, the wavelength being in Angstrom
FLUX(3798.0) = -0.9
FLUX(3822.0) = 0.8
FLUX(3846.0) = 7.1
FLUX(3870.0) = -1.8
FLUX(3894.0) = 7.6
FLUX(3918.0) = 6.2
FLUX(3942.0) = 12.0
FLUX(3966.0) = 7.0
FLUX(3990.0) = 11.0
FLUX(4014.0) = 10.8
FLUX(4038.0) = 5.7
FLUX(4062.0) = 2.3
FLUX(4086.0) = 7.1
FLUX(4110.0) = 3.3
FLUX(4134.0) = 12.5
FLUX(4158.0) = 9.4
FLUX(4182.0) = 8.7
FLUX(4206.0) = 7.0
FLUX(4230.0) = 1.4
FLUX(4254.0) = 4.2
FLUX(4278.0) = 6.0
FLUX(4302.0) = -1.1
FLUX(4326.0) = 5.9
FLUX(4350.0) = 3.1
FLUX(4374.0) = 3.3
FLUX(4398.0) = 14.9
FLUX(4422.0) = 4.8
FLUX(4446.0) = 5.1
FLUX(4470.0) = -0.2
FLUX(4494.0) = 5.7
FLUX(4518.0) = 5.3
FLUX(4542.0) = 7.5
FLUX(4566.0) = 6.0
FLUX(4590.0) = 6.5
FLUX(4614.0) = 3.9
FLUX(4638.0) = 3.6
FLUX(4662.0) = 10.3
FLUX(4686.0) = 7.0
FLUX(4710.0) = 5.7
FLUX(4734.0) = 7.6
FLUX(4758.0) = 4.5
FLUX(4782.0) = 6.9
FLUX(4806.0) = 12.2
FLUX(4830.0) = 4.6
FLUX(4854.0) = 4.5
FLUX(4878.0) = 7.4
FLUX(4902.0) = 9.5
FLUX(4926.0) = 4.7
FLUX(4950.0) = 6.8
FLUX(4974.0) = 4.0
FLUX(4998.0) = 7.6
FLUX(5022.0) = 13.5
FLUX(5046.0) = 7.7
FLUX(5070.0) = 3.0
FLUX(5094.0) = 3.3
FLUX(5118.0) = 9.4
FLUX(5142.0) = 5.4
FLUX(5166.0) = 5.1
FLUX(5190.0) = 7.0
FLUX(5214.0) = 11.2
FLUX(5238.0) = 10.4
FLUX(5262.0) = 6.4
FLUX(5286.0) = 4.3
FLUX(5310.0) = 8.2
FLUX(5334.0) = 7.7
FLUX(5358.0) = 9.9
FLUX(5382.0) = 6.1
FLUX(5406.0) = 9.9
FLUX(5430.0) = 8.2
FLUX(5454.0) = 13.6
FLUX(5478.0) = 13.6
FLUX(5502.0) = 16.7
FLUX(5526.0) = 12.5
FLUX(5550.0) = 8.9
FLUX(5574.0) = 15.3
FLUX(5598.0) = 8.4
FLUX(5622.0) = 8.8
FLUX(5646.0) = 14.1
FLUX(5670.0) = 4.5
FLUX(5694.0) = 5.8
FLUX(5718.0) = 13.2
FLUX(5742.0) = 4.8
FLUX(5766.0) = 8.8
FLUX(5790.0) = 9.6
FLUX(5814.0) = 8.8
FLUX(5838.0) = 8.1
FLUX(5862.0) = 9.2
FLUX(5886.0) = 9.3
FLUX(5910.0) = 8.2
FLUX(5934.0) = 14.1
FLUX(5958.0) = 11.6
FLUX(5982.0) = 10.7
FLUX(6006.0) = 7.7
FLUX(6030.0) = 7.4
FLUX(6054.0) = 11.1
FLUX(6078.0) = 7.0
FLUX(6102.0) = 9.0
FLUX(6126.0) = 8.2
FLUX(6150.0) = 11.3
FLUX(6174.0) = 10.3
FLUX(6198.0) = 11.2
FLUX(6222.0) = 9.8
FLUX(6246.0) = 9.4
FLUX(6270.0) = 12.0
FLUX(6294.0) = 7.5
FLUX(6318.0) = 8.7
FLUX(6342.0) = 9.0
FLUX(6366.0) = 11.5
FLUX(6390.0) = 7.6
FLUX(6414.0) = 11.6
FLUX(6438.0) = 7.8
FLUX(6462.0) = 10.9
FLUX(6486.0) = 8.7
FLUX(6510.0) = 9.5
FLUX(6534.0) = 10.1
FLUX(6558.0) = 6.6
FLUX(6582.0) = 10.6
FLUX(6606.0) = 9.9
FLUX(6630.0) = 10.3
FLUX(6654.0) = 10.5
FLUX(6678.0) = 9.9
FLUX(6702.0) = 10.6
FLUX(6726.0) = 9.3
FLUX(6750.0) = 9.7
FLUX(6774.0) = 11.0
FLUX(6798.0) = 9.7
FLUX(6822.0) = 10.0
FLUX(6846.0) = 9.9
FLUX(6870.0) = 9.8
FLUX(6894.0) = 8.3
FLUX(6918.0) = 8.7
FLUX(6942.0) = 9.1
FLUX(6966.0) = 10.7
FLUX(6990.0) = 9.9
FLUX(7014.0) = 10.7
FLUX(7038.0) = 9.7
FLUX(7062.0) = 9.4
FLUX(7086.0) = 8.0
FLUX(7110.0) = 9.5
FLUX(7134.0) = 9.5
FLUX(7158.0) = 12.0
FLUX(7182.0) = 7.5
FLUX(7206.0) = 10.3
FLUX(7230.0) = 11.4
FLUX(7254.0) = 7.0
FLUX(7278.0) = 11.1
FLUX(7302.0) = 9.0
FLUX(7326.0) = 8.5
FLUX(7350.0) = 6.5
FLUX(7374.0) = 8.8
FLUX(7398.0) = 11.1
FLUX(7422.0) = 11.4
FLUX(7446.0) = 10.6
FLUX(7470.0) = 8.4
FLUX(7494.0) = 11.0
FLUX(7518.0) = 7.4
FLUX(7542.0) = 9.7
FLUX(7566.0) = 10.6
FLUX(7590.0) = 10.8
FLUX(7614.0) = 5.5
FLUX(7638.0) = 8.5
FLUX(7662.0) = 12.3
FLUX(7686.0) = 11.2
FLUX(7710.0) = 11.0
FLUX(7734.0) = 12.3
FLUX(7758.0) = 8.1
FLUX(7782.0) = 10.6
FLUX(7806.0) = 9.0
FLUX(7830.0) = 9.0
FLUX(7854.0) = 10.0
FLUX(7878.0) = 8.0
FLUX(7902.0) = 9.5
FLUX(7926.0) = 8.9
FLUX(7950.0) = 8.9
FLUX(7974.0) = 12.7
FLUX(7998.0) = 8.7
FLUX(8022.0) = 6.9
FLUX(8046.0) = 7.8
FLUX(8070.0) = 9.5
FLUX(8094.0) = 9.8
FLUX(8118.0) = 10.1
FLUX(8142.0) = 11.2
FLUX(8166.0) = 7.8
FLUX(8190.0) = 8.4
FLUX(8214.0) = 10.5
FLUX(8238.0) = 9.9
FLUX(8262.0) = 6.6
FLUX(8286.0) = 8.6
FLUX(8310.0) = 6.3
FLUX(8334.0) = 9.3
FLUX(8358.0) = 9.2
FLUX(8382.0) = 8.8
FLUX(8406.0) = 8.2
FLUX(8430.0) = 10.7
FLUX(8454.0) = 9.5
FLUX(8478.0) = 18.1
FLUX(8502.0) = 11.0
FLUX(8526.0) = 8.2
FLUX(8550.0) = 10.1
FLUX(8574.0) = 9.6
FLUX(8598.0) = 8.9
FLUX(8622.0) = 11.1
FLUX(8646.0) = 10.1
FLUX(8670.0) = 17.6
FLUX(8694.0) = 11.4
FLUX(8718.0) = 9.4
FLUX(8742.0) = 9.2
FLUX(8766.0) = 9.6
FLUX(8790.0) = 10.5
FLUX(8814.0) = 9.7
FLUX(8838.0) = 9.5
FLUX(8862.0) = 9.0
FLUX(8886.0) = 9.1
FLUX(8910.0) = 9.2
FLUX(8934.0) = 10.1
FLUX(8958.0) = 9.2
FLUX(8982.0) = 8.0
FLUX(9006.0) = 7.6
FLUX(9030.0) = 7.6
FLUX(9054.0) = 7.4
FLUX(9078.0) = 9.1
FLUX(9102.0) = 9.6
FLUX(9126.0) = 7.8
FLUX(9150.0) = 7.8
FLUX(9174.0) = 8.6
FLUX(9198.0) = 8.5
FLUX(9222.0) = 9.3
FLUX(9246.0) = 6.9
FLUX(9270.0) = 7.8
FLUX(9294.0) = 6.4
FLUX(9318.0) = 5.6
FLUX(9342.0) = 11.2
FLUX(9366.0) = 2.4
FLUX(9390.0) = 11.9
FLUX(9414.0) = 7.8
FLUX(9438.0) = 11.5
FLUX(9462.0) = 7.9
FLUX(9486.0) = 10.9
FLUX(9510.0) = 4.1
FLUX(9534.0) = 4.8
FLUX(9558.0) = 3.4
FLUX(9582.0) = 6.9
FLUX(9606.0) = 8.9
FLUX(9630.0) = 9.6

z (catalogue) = 0.292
